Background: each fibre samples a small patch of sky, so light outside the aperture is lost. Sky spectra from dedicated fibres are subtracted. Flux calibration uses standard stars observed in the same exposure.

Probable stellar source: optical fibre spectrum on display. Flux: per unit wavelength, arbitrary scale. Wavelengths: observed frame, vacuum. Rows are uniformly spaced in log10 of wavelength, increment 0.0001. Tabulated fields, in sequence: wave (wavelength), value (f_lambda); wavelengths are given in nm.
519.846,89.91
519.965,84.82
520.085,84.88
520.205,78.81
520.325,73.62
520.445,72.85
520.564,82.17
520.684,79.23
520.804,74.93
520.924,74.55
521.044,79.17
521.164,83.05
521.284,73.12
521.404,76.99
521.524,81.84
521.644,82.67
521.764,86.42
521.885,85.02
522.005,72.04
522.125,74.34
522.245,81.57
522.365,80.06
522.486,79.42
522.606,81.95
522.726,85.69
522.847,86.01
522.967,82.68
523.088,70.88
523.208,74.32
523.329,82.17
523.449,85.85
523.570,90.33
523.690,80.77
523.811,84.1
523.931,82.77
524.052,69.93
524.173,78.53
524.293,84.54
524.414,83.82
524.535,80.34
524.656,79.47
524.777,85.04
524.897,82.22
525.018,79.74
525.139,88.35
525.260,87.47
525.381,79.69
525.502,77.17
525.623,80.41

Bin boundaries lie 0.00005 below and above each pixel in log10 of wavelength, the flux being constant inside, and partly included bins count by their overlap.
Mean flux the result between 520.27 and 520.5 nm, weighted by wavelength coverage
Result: 73.2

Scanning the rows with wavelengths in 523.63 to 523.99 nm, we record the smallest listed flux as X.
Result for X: 80.77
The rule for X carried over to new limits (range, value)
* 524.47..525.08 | 79.47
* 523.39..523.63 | 85.85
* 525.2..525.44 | 79.69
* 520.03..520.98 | 72.85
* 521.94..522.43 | 72.04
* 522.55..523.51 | 70.88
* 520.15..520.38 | 73.62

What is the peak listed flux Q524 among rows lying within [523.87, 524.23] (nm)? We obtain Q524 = 82.77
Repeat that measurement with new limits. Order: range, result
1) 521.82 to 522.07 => 85.02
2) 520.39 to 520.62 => 82.17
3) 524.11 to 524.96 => 85.04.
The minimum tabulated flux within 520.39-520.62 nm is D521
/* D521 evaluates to 72.85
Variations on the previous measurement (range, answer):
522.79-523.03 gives 82.68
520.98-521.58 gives 73.12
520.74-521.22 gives 74.55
